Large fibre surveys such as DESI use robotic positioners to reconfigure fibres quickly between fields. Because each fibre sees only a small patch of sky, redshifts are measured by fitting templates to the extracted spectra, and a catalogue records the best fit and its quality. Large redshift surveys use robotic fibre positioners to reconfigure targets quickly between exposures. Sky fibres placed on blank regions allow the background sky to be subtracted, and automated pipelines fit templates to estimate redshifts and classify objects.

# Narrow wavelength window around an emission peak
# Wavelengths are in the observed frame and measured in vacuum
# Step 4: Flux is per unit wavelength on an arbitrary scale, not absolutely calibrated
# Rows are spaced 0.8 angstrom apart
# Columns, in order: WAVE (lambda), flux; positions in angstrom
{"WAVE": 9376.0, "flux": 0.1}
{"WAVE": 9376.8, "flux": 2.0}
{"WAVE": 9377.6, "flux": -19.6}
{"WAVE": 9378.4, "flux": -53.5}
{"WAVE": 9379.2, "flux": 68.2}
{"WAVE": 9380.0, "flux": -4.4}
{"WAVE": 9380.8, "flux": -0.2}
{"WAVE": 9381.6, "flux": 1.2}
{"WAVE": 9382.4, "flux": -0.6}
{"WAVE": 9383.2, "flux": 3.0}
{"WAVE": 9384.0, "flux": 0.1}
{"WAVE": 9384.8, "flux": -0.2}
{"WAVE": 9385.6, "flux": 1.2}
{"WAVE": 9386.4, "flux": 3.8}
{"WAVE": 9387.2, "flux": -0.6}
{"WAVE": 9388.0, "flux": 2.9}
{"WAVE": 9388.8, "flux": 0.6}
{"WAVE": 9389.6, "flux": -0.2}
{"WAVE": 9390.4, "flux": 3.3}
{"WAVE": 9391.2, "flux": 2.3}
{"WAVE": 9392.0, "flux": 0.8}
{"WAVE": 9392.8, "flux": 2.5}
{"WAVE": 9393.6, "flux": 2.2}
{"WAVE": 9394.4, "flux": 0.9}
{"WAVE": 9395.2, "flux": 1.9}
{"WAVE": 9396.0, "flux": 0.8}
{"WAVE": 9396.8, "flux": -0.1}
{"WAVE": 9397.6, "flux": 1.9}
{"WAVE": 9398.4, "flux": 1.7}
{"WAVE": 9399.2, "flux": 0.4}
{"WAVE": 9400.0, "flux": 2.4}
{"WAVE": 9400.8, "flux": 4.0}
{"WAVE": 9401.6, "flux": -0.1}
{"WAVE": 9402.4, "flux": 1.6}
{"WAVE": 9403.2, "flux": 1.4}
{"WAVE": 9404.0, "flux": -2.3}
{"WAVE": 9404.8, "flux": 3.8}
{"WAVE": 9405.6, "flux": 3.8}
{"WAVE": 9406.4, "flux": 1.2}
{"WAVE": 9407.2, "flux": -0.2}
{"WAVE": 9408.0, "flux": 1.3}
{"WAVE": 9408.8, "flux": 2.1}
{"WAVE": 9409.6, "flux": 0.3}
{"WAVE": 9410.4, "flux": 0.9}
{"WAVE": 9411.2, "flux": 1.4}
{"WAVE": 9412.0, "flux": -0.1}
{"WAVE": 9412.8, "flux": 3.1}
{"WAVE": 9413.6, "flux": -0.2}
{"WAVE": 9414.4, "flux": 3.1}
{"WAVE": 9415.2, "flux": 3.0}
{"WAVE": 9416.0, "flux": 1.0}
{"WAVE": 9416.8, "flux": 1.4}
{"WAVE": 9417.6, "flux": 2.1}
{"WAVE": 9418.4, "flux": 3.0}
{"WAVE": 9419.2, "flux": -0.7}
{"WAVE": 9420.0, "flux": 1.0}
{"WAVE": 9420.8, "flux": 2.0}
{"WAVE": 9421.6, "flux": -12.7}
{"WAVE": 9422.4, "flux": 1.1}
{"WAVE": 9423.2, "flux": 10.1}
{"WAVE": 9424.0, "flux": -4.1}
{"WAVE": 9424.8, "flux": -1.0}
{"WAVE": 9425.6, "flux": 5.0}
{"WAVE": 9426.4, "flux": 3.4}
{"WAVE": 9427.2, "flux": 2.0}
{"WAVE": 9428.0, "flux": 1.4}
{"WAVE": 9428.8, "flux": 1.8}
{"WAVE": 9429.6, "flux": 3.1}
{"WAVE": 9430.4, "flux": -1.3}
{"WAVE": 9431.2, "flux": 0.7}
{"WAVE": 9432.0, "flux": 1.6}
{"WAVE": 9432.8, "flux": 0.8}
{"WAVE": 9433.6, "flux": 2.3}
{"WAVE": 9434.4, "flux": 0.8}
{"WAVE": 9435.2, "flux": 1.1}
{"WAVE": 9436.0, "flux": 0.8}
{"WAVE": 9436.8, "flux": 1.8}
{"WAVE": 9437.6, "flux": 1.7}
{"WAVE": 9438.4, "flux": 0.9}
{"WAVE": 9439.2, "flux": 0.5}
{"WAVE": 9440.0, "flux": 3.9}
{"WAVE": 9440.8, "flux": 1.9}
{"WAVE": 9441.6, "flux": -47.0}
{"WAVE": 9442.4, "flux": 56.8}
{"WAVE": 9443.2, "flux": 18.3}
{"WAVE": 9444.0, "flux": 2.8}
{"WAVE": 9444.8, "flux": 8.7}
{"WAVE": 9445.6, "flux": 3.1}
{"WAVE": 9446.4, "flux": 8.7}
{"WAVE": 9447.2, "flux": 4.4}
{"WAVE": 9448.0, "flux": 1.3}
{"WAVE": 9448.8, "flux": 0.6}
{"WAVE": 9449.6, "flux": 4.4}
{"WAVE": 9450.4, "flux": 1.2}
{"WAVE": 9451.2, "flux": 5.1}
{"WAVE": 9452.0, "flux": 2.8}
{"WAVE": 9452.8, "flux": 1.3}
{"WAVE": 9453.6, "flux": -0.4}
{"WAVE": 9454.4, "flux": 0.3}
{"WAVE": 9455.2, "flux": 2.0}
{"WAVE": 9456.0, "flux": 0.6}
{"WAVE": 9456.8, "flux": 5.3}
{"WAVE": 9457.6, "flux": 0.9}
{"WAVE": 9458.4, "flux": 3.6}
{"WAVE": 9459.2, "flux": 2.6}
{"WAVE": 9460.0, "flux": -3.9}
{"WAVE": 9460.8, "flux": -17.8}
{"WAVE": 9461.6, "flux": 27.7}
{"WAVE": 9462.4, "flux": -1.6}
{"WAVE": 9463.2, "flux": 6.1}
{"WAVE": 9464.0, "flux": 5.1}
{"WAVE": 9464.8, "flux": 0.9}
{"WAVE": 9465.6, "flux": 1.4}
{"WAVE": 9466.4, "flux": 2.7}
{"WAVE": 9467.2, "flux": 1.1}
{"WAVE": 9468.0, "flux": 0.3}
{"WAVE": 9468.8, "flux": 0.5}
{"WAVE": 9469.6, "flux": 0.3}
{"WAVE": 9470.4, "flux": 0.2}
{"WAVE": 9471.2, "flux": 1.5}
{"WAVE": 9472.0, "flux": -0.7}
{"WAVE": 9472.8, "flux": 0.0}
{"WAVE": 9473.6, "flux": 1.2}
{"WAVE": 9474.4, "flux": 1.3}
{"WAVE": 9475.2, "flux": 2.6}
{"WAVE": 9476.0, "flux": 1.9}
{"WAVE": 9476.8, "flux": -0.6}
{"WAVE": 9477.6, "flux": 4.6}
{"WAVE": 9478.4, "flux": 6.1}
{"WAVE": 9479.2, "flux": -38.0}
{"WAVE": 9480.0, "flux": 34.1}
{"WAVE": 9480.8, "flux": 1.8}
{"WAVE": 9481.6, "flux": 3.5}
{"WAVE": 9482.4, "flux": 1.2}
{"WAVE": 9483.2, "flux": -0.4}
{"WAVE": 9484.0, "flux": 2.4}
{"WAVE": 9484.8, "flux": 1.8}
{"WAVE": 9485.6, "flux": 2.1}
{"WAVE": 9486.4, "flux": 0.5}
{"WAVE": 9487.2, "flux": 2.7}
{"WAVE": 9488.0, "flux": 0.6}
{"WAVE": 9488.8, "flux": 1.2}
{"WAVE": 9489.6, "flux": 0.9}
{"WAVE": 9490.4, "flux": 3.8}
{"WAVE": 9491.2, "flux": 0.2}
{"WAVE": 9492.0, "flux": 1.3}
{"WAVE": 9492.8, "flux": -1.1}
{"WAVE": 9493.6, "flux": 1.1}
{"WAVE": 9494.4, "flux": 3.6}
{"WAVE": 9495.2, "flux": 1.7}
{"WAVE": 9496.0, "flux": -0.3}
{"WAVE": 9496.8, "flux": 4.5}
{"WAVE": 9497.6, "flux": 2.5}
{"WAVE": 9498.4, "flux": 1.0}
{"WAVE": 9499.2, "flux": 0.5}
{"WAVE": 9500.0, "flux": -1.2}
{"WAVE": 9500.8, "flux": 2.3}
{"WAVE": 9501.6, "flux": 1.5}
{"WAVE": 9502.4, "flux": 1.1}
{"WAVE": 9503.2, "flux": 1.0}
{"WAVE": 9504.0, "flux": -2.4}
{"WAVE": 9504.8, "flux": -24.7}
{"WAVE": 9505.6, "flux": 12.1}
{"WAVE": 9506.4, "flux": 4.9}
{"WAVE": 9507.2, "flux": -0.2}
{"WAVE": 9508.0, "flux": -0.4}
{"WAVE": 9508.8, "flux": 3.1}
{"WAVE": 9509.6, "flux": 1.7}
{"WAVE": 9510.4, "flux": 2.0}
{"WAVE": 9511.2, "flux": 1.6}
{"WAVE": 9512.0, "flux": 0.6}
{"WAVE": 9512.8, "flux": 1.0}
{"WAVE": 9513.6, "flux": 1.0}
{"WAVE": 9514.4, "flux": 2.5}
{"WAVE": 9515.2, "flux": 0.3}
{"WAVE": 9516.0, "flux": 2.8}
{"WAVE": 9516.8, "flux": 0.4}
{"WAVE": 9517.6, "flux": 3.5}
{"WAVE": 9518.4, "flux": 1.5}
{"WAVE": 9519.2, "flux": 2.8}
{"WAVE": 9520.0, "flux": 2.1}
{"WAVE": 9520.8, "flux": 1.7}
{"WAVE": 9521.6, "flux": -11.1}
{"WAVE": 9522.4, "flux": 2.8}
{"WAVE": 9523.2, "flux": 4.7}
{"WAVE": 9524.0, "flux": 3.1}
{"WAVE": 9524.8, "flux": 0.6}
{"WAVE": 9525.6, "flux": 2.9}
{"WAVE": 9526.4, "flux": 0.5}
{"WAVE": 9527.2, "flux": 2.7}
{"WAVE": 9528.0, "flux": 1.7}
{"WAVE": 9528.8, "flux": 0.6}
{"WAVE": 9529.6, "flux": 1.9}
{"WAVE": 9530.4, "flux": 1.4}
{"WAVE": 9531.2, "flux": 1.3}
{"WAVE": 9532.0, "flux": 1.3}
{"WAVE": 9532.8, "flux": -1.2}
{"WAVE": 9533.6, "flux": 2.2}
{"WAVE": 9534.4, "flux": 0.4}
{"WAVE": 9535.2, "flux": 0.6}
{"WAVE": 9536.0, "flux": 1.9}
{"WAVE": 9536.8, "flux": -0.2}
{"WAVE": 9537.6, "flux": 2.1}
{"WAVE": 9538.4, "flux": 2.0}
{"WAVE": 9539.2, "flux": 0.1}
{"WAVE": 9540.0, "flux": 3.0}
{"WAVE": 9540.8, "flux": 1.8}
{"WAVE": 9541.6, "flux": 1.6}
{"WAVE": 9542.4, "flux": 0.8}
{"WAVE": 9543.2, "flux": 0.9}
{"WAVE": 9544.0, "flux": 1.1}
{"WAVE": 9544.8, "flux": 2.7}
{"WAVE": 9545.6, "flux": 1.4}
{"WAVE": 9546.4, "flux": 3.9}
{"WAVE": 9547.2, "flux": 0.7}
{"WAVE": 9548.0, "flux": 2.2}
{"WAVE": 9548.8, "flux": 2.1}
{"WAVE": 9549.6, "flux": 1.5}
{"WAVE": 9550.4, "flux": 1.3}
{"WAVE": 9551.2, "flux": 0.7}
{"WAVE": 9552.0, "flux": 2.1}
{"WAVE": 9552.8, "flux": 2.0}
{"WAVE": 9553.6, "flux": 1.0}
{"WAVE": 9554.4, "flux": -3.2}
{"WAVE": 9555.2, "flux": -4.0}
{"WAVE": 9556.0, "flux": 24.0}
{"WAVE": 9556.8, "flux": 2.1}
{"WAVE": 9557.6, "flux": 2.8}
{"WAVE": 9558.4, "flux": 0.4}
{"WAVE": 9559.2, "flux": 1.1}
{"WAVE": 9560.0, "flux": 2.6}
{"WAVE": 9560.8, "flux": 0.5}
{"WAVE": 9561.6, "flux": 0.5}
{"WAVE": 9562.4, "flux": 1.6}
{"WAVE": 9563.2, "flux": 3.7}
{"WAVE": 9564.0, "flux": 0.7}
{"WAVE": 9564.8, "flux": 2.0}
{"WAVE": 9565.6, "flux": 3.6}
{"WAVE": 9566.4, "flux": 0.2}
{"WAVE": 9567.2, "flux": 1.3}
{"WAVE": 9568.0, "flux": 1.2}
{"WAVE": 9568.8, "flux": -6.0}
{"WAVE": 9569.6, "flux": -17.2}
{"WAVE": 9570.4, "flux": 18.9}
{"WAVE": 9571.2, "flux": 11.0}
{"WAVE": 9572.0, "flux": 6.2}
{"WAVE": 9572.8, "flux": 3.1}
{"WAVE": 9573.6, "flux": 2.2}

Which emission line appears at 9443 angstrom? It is H-gamma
